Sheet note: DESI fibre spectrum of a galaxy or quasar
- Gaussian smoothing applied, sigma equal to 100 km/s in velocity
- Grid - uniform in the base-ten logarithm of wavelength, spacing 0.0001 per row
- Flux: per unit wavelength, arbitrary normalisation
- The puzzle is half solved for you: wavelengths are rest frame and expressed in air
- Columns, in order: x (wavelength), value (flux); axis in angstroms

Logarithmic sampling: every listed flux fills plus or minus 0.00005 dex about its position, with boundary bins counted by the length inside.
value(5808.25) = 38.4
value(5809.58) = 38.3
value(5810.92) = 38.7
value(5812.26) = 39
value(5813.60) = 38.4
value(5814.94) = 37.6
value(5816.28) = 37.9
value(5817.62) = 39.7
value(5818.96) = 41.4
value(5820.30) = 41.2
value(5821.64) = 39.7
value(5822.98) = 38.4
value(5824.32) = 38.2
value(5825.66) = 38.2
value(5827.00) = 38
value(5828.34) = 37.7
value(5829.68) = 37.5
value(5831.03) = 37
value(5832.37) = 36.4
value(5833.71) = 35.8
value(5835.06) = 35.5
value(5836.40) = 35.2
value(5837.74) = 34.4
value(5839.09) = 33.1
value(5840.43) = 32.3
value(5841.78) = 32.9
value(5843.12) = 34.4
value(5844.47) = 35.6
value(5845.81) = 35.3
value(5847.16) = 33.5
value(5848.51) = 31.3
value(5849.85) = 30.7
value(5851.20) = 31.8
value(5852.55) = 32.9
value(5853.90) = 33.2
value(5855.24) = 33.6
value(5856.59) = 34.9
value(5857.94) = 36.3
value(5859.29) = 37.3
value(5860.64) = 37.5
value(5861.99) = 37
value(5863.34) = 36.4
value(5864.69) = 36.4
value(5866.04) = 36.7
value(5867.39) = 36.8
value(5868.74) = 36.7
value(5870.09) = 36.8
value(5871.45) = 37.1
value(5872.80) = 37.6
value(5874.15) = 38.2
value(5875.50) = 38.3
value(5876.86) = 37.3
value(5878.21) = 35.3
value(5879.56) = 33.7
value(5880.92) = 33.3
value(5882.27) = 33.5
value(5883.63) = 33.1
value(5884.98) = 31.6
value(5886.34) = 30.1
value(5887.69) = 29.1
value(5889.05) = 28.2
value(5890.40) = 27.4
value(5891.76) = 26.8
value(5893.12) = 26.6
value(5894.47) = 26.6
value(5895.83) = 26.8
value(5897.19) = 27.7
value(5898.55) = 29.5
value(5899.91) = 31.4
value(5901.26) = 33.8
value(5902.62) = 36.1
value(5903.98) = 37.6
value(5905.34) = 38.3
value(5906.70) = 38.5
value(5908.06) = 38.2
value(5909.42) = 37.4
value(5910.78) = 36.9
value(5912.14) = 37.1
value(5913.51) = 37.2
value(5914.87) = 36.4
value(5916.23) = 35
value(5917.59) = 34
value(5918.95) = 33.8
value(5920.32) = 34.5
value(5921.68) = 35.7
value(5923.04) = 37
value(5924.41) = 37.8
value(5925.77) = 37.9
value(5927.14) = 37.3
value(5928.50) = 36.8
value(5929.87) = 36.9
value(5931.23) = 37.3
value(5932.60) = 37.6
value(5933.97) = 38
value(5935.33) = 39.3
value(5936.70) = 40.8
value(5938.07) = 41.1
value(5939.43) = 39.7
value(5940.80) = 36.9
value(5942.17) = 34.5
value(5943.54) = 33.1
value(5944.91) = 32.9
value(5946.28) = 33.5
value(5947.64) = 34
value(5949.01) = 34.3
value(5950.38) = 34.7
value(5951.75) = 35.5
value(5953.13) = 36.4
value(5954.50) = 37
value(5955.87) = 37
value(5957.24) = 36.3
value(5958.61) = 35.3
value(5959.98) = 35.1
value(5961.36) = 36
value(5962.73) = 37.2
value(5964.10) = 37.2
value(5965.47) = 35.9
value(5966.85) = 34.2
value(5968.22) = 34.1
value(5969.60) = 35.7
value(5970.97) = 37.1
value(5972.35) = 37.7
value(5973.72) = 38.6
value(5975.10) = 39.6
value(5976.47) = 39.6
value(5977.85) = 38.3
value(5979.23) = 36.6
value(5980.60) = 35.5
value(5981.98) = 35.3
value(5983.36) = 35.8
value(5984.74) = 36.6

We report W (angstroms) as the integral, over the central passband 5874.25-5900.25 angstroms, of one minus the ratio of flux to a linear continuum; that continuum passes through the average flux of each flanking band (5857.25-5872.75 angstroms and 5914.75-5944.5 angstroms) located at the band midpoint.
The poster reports 4.1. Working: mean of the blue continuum 36.8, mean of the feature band 31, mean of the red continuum 36.9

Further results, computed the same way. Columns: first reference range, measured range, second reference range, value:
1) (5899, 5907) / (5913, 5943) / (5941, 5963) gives -1.4 angstroms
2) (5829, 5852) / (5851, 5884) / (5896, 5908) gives -1.5 angstroms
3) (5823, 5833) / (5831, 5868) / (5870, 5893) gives 1.1 angstroms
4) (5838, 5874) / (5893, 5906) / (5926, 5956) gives 1.5 angstroms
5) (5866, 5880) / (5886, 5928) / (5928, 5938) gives 4.5 angstroms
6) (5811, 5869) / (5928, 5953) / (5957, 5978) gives 0.1 angstroms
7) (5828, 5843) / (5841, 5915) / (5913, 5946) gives 3.7 angstroms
